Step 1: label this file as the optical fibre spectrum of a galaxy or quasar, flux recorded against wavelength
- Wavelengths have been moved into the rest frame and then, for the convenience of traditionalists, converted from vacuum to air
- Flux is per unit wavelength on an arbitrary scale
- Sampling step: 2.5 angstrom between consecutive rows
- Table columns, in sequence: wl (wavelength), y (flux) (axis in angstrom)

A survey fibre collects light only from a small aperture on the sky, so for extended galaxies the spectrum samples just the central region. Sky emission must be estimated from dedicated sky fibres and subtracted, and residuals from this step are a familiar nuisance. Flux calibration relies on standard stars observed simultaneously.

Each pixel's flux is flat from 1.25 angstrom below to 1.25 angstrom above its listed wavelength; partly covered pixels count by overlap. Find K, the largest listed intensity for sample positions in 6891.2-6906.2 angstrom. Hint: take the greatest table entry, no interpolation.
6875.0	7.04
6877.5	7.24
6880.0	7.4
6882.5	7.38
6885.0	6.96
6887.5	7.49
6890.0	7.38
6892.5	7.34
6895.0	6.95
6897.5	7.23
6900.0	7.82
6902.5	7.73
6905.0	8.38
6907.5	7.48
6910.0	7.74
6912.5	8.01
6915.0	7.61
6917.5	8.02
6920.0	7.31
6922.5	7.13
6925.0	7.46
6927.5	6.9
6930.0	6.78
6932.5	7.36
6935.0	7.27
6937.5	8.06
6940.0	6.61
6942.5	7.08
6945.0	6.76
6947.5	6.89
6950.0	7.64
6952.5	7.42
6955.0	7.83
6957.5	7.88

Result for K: 8.38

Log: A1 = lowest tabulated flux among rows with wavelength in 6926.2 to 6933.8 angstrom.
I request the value 6.78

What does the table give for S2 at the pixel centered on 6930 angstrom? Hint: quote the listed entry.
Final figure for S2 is 6.78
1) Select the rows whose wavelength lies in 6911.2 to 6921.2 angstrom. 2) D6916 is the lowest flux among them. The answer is 7.31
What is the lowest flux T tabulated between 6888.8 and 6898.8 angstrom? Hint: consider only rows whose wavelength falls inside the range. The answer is 6.95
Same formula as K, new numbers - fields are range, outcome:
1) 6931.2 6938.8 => 8.06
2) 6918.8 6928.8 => 7.46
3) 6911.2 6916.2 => 8.01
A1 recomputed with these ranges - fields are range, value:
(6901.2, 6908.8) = 7.48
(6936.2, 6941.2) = 6.61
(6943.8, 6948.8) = 6.76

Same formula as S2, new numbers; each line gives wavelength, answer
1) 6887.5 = 7.49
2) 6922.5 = 7.13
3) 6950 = 7.64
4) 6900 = 7.82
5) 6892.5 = 7.34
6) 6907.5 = 7.48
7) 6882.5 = 7.38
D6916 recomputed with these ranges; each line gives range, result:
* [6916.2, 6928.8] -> 6.9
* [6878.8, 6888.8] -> 6.96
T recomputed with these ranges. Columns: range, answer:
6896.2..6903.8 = 7.23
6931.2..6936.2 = 7.27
